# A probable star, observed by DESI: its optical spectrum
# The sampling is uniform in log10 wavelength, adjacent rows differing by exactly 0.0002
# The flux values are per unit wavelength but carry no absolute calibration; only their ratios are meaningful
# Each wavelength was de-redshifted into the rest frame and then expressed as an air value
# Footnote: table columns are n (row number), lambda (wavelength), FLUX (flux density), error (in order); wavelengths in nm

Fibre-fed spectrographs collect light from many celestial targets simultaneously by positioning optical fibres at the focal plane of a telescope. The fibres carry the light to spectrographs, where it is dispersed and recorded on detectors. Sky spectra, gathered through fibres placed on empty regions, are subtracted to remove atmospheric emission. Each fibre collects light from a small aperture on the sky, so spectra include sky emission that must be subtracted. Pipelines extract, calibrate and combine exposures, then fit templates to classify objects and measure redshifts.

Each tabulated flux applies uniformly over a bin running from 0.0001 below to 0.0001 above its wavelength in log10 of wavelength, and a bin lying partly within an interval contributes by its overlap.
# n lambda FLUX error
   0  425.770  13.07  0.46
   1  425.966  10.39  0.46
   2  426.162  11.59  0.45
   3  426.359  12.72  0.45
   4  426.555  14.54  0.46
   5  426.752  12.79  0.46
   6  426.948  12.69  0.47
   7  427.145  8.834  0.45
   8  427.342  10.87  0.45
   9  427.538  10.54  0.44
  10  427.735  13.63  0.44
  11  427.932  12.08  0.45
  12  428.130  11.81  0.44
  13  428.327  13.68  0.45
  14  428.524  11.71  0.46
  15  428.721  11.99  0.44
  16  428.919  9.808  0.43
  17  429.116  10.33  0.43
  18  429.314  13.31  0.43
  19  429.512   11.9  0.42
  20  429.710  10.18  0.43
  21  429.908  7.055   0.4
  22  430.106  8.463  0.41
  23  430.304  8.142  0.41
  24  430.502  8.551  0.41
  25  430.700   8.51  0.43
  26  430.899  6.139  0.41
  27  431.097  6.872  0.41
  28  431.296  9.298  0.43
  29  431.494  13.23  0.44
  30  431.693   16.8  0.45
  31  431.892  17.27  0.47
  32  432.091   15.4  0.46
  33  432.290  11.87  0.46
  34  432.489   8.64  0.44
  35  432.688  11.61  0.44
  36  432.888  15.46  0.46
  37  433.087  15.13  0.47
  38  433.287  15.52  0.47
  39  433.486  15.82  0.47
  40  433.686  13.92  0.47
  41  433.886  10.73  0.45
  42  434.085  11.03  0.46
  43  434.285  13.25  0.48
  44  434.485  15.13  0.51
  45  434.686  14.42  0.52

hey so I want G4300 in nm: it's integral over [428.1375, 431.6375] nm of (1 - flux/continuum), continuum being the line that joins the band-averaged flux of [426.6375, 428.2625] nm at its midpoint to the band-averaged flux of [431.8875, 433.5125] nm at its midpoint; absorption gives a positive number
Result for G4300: 0.71 nm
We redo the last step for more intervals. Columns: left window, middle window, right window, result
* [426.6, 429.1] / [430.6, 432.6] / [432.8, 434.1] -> 0.29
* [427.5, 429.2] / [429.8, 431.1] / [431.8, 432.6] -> 0.50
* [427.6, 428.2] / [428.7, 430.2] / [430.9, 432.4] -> 0.26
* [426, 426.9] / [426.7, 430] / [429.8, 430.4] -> -0.40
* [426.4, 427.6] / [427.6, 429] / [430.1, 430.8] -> -0.21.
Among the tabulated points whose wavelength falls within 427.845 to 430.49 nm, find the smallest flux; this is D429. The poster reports 7.055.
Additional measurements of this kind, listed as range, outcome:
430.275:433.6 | 6.139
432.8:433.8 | 13.92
